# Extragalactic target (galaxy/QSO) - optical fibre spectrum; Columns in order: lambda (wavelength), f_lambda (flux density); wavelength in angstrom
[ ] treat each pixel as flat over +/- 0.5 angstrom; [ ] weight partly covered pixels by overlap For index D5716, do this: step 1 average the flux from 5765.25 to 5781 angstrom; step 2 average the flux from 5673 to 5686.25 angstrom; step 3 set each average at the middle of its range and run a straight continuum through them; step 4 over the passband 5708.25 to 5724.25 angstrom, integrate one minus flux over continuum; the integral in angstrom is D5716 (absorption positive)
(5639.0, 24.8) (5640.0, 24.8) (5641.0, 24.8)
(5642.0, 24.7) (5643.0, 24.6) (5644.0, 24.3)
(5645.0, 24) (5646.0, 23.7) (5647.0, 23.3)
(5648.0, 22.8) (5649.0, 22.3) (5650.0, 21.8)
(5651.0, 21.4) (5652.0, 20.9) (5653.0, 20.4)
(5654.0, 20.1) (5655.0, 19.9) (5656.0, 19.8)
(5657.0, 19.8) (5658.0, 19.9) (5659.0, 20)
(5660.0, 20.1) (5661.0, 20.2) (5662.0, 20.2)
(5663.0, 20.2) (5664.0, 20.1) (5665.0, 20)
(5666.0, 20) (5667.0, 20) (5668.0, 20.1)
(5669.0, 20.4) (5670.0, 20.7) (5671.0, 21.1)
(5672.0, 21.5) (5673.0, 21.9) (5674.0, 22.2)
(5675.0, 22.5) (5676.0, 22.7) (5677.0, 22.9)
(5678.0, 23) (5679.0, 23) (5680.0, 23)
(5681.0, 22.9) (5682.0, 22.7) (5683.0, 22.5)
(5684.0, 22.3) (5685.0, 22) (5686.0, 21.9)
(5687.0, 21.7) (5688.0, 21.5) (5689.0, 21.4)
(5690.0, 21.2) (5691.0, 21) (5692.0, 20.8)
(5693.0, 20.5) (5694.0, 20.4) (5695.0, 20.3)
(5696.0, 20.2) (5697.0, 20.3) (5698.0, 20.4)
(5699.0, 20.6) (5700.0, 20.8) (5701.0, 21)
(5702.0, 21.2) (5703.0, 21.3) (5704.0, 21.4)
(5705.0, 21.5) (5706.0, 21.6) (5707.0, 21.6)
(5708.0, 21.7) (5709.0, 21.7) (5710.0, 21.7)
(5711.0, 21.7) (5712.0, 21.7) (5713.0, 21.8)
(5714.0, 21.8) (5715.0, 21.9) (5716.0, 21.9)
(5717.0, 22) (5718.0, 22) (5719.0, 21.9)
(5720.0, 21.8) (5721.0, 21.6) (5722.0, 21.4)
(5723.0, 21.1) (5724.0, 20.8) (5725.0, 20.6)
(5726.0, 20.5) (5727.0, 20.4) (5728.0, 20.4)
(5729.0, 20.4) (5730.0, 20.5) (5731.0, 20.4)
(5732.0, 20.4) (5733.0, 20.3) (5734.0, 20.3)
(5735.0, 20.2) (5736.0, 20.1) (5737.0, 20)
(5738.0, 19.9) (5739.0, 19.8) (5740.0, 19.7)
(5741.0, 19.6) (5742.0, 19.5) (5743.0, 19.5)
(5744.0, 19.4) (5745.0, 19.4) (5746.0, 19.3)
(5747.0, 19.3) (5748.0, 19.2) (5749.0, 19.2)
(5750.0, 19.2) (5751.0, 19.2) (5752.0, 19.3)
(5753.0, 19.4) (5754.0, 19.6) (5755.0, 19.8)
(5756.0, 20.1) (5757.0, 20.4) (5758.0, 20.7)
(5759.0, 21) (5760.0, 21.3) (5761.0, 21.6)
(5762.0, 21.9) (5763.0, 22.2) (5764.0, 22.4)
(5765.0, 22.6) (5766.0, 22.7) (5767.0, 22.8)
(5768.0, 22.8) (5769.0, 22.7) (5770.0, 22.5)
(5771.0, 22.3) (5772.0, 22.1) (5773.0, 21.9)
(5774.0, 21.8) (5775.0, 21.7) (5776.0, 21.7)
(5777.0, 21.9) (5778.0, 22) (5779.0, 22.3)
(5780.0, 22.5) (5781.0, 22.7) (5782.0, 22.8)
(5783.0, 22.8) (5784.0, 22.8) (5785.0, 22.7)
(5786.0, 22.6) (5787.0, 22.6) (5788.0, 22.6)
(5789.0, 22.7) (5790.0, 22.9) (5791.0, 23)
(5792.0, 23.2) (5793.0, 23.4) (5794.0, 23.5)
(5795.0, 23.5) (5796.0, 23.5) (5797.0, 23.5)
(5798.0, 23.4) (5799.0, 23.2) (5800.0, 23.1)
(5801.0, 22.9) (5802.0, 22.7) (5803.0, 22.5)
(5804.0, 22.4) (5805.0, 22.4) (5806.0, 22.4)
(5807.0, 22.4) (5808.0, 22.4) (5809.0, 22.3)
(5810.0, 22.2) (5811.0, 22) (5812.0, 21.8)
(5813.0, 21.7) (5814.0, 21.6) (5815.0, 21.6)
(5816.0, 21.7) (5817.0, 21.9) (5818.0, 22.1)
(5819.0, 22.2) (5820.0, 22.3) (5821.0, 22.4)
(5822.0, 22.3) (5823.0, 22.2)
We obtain 0.5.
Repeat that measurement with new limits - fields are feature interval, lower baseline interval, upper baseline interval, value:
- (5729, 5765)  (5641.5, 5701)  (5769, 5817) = 3.18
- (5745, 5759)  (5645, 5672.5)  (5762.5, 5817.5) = 1.52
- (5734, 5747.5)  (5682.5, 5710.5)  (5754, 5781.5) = 1.19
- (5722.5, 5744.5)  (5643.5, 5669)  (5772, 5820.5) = 1.66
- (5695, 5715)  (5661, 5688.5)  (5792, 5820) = 0.49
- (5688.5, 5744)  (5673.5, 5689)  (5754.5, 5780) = 3.28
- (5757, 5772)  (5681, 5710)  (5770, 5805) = 0.19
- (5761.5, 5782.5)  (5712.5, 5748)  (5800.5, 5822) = -0.89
